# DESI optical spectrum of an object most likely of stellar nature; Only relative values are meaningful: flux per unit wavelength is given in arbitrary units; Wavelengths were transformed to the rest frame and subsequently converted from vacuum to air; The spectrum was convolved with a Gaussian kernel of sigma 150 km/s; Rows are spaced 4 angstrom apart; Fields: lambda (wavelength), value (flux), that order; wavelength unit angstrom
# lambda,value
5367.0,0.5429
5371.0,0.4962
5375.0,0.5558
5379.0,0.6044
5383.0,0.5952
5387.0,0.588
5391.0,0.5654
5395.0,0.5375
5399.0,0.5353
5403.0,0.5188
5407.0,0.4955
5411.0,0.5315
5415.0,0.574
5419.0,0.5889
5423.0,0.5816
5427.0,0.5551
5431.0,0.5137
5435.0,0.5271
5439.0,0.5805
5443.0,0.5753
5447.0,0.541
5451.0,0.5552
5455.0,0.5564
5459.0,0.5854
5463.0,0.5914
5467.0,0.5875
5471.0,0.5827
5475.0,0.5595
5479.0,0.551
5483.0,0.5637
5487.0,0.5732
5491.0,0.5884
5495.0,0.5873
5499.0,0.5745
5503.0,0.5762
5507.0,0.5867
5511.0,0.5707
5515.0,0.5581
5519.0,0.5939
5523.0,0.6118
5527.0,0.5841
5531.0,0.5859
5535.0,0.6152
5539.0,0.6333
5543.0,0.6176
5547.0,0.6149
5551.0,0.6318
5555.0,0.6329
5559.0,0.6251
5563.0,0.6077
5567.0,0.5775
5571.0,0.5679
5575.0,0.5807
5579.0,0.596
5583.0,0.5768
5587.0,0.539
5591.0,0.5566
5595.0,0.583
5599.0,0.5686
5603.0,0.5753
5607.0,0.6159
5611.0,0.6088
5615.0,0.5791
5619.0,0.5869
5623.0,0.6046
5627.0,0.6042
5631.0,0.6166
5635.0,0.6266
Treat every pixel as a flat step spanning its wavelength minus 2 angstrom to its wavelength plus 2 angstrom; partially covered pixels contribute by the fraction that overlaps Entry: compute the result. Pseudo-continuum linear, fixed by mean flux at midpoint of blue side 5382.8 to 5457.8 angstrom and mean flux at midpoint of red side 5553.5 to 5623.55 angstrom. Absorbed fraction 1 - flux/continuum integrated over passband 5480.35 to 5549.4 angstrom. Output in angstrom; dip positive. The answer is -2.2 angstrom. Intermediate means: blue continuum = 0.553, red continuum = 0.587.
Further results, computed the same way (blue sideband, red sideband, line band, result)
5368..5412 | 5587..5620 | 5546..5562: -1.5 angstrom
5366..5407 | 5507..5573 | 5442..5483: 0.6 angstrom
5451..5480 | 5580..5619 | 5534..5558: -2.0 angstrom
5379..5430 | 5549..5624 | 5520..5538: -0.7 angstrom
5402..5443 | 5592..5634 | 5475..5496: -0.3 angstrom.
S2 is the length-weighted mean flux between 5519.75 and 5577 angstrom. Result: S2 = 0.606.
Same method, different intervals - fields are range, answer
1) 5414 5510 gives 0.569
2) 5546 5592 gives 0.593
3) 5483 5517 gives 0.576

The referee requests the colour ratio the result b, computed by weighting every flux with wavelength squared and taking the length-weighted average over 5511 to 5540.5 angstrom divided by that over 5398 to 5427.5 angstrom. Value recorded 1.13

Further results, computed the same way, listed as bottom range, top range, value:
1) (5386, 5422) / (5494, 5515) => 1.09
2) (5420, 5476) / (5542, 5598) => 1.10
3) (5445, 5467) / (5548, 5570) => 1.12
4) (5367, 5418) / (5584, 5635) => 1.16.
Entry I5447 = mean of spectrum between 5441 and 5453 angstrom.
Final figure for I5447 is 0.557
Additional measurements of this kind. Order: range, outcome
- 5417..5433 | 0.56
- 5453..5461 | 0.571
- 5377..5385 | 0.6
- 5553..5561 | 0.629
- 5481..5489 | 0.568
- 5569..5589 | 0.572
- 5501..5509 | 0.581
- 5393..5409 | 0.522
